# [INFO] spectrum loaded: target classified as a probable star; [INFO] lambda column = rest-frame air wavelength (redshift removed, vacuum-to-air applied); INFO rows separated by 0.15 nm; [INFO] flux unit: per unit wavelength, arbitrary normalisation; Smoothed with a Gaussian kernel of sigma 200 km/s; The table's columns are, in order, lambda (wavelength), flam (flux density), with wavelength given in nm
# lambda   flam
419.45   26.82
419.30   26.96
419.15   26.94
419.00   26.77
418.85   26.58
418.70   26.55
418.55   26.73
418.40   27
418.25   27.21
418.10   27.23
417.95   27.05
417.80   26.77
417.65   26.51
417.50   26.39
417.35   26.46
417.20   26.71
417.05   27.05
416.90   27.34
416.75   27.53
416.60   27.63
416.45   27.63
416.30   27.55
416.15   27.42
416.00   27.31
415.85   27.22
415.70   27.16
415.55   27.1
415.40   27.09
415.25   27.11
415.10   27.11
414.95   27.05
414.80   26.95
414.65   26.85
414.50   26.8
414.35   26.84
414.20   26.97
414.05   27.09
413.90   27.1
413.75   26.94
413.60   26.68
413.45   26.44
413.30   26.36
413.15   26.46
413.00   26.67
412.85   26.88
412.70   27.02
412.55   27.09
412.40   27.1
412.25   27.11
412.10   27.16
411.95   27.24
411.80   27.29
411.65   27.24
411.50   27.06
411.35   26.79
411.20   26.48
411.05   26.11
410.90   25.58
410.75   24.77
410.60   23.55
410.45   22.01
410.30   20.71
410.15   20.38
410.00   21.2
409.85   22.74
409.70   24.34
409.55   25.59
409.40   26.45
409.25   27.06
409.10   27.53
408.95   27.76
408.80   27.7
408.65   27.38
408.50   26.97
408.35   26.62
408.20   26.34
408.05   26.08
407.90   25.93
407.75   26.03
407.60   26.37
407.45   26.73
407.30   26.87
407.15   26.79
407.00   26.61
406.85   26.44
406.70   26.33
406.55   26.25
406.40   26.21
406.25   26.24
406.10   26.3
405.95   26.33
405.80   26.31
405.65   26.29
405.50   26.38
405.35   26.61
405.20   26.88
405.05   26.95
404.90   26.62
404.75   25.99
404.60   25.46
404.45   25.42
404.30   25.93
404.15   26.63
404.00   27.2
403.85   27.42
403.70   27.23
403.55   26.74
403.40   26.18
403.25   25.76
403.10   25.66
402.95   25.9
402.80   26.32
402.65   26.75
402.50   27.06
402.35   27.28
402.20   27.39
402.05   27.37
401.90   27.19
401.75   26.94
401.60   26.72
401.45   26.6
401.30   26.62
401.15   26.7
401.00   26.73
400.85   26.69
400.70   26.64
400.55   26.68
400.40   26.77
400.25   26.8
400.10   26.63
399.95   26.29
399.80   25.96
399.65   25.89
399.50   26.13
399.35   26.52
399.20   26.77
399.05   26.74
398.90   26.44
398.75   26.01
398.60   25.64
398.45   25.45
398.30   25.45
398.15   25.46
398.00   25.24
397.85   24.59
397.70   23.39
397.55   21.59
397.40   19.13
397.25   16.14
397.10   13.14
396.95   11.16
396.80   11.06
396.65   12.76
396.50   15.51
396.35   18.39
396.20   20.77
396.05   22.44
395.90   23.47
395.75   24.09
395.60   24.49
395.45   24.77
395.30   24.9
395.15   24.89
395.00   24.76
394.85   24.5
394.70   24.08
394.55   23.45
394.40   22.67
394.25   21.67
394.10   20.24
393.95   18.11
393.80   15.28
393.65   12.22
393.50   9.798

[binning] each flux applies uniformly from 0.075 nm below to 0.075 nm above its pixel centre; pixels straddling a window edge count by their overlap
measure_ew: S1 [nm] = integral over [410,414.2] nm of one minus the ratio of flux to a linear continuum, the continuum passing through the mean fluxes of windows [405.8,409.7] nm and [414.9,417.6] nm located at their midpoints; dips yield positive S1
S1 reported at 0.15 nm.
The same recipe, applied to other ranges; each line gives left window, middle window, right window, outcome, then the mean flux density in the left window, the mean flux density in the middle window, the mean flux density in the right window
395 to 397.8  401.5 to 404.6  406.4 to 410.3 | -0.469 nm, 19.7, 26.6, 25.8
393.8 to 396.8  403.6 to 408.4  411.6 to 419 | -0.397 nm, 21.5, 26.4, 27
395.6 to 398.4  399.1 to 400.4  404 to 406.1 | -0.257 nm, 19.8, 26.4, 26.3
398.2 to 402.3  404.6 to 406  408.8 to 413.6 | -0.015 nm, 26.5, 26.4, 25.7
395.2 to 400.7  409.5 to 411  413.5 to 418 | 0.156 nm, 22.9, 23.1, 27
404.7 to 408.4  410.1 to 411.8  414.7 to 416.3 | 0.127 nm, 26.4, 24.8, 27.2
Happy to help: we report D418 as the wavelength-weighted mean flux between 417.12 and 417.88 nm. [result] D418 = 26.6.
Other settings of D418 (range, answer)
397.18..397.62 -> 19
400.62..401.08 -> 26.7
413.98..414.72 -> 26.9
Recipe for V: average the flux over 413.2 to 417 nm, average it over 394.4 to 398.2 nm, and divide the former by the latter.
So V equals 1.29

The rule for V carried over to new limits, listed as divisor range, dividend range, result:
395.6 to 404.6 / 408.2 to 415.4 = 1.07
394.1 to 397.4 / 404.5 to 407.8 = 1.29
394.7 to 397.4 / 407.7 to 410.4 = 1.27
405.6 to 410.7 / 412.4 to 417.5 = 1.05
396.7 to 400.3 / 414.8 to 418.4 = 1.17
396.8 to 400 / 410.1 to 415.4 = 1.13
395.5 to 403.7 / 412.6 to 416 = 1.11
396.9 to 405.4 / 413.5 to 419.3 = 1.06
